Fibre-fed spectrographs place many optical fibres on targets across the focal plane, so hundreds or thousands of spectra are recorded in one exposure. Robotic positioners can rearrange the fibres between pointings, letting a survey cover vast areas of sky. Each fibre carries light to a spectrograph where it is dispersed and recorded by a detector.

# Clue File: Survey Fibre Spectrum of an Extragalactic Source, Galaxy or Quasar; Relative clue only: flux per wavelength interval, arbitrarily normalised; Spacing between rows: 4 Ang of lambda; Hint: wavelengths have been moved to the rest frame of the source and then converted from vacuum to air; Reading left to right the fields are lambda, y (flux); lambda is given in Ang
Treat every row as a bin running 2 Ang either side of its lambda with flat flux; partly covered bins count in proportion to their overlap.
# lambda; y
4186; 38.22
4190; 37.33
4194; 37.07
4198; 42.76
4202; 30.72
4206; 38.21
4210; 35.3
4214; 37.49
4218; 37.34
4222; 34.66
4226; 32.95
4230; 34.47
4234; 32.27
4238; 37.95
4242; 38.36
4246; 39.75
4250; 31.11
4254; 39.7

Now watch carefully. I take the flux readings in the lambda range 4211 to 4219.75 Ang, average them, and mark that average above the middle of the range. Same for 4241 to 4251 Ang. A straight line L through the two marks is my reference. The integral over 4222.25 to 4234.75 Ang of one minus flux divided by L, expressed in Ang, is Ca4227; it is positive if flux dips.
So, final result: 1.2 Ang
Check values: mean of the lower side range 37.2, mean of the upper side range 36.7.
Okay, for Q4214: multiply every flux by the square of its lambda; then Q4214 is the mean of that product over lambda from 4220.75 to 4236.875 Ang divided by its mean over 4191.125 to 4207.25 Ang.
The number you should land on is 0.9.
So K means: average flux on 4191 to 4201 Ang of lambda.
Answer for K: 38.7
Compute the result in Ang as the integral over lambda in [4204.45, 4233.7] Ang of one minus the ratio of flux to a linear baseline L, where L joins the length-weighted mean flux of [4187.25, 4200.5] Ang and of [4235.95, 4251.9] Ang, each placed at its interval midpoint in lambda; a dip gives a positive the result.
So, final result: 1.7 Ang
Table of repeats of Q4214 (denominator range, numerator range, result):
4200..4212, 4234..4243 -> 1.08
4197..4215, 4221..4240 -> 0.95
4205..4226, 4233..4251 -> 1.02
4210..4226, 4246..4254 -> 1.00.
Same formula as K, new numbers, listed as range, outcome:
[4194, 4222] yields 36.8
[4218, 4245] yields 35.4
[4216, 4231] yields 34.9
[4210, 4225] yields 36.1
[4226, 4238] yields 34.1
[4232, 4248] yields 37.1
